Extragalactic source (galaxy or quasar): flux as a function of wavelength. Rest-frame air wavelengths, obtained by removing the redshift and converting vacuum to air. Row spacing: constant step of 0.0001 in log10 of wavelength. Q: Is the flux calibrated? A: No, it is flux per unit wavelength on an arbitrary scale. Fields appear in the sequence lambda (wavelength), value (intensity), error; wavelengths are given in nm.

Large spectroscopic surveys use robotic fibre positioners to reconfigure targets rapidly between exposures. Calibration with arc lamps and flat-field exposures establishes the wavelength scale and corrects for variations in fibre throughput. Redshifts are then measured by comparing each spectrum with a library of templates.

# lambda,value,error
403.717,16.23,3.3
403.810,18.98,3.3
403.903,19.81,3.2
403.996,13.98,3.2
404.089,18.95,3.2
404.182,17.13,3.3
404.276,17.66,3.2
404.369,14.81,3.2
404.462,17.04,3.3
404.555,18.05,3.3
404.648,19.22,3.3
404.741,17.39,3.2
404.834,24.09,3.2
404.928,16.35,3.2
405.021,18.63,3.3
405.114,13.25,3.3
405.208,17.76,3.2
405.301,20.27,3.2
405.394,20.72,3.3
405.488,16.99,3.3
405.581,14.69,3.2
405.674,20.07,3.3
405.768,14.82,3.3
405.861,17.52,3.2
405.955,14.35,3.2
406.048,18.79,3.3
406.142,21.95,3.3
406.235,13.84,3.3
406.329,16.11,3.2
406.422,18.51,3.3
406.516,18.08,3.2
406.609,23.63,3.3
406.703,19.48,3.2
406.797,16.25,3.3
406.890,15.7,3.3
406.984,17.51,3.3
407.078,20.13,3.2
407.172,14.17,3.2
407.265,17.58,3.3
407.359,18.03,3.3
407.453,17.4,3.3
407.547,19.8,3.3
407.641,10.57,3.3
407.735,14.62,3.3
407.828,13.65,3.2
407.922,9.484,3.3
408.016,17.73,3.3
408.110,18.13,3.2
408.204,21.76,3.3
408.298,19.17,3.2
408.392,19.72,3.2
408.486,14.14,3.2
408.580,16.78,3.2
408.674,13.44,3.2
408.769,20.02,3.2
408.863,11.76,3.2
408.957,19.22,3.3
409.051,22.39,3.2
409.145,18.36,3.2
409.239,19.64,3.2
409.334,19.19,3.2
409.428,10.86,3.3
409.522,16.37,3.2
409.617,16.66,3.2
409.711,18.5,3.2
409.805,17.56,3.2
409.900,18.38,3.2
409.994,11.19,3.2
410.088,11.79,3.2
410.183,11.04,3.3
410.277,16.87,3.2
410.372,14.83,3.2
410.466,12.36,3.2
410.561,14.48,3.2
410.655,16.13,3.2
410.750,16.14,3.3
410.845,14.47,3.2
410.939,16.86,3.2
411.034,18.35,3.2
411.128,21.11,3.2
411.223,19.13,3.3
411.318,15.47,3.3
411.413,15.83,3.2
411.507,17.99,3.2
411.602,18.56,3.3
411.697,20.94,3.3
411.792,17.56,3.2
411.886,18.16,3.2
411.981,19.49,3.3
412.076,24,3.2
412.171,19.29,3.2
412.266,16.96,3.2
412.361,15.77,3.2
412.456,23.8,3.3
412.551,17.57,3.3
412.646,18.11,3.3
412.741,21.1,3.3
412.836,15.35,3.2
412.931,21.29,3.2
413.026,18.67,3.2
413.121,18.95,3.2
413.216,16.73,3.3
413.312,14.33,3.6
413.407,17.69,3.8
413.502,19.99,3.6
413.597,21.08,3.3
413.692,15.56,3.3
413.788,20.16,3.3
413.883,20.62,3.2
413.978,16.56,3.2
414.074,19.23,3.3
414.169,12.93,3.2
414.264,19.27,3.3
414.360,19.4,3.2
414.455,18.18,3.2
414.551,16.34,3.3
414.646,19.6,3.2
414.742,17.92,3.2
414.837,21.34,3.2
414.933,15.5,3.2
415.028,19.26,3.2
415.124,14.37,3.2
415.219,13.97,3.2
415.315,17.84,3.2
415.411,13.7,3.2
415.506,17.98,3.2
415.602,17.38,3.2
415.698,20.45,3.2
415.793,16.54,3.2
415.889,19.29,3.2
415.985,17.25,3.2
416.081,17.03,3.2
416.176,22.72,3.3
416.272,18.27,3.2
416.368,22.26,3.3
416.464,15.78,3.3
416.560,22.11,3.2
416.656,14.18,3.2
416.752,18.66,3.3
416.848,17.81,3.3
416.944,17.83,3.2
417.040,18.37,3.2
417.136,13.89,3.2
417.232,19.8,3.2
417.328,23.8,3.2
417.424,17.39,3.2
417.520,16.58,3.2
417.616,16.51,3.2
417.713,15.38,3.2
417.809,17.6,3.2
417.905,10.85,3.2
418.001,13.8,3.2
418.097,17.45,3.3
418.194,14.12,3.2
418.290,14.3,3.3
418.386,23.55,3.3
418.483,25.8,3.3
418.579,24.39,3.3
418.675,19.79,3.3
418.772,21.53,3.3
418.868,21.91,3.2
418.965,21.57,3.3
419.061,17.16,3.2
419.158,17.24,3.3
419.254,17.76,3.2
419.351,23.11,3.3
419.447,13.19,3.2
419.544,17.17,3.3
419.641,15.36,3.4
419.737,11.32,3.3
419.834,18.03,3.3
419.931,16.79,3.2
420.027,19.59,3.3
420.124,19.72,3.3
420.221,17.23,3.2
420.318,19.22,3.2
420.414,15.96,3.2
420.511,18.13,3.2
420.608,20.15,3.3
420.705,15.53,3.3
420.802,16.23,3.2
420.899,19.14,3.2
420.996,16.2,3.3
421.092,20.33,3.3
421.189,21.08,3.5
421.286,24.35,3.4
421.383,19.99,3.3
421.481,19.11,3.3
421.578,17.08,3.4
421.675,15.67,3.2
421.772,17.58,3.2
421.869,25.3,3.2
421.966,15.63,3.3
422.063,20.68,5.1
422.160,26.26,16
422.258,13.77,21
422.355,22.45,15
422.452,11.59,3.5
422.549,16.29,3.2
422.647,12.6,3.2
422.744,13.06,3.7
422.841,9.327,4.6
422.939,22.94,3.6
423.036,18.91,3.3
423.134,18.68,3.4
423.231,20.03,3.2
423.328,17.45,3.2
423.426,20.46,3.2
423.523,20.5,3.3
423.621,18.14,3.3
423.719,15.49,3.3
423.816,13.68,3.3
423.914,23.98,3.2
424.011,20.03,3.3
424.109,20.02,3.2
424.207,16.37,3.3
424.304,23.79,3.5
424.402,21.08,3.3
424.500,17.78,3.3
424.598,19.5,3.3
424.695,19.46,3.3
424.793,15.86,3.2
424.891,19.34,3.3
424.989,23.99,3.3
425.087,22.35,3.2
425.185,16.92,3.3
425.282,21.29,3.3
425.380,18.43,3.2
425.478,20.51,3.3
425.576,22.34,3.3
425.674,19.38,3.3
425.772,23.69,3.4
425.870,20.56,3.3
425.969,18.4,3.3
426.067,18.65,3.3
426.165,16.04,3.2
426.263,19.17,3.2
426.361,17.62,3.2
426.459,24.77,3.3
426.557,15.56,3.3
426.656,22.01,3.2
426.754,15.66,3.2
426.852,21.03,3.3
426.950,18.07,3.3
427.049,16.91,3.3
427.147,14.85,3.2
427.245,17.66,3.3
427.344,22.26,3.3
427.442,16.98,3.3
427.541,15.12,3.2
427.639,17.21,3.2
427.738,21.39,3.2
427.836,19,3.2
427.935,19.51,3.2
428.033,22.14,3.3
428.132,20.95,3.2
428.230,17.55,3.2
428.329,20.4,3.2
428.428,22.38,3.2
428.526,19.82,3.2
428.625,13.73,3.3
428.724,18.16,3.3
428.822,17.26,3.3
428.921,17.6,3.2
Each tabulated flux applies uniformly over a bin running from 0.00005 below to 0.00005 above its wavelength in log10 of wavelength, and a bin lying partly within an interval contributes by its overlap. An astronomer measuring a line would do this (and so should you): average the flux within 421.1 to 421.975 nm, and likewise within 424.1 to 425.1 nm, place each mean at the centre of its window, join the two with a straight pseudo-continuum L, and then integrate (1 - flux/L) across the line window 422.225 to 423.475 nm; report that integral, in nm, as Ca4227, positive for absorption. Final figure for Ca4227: 0.19 nm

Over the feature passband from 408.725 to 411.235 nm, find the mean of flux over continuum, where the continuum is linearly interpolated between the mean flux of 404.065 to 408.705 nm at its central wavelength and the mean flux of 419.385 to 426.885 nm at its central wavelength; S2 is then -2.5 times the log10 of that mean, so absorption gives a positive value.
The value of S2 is 0.08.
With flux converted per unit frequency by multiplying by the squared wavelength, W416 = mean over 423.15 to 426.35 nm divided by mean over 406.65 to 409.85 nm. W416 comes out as 1.25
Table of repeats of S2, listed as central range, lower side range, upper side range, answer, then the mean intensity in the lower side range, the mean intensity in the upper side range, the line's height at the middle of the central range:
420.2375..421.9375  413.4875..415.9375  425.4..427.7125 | -0.02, 17.8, 18.9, 18.4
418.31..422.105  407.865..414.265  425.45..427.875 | -0.04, 17.4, 19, 18.3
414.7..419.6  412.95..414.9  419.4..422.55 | 0.00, 18.2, 18.1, 18.2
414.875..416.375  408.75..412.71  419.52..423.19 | -0.01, 17.2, 17.9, 17.5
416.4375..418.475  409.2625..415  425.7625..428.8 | 0.04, 17.5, 18.9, 18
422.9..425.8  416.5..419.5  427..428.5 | -0.05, 18.3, 19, 18.7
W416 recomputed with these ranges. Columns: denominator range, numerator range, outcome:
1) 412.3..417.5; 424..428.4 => 1.13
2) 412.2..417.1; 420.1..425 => 1.06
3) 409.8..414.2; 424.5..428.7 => 1.18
